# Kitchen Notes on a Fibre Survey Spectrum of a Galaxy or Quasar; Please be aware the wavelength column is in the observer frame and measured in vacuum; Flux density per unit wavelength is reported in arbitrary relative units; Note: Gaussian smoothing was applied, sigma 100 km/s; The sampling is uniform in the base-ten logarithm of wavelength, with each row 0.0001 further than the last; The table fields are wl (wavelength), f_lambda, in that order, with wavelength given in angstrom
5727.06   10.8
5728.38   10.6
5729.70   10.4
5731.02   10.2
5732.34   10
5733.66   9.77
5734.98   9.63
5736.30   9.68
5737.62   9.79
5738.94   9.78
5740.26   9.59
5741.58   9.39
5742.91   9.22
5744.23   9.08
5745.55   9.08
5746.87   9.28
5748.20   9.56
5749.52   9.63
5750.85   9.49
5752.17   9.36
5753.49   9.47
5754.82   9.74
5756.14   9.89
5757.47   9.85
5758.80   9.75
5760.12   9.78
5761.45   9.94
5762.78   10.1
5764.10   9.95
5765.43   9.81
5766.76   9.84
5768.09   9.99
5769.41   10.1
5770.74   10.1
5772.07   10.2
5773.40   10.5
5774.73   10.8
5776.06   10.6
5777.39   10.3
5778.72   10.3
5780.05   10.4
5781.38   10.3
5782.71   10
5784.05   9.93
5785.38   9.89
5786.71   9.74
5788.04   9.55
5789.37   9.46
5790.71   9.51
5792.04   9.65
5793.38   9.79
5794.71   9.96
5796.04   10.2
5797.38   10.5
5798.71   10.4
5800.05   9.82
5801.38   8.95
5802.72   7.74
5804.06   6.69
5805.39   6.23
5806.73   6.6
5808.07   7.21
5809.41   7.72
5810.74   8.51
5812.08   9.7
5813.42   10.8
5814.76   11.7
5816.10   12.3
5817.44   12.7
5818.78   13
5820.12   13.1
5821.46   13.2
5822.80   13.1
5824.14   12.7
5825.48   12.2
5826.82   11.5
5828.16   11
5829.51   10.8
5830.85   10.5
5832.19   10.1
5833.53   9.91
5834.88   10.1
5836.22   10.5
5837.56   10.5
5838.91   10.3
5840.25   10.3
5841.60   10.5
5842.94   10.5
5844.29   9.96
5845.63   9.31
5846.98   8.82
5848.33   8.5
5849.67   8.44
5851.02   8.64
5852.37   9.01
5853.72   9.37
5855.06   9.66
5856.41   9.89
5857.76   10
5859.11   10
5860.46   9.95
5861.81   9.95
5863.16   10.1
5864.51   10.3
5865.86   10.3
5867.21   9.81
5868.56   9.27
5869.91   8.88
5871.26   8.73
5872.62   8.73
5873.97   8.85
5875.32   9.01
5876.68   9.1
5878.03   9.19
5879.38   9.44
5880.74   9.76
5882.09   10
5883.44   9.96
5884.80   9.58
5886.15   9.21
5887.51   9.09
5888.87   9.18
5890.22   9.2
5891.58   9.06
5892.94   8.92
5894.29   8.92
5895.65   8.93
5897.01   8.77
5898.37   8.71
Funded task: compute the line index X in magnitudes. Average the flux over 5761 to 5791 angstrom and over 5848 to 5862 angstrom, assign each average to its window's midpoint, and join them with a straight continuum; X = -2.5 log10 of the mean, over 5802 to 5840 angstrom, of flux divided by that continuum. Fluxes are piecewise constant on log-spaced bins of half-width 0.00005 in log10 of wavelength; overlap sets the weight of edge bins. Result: -0.07 mag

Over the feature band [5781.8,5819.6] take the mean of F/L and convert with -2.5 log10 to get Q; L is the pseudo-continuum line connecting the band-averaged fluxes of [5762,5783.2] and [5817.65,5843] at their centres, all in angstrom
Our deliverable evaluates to 0.12 mag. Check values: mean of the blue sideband 10.2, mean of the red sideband 11.3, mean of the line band 9.6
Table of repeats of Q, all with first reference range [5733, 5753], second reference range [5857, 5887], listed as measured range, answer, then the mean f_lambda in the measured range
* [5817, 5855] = -0.12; 10.6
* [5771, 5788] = -0.08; 10.2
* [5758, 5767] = -0.04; 9.88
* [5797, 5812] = 0.16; 8.23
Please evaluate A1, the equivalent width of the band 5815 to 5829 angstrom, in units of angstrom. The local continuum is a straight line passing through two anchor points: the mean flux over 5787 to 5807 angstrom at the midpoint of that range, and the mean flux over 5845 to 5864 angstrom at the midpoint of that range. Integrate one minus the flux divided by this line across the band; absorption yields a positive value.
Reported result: -4.9 angstrom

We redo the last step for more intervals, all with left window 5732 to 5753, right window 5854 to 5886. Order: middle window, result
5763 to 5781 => -1.3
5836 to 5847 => -0.7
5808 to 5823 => -2.6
